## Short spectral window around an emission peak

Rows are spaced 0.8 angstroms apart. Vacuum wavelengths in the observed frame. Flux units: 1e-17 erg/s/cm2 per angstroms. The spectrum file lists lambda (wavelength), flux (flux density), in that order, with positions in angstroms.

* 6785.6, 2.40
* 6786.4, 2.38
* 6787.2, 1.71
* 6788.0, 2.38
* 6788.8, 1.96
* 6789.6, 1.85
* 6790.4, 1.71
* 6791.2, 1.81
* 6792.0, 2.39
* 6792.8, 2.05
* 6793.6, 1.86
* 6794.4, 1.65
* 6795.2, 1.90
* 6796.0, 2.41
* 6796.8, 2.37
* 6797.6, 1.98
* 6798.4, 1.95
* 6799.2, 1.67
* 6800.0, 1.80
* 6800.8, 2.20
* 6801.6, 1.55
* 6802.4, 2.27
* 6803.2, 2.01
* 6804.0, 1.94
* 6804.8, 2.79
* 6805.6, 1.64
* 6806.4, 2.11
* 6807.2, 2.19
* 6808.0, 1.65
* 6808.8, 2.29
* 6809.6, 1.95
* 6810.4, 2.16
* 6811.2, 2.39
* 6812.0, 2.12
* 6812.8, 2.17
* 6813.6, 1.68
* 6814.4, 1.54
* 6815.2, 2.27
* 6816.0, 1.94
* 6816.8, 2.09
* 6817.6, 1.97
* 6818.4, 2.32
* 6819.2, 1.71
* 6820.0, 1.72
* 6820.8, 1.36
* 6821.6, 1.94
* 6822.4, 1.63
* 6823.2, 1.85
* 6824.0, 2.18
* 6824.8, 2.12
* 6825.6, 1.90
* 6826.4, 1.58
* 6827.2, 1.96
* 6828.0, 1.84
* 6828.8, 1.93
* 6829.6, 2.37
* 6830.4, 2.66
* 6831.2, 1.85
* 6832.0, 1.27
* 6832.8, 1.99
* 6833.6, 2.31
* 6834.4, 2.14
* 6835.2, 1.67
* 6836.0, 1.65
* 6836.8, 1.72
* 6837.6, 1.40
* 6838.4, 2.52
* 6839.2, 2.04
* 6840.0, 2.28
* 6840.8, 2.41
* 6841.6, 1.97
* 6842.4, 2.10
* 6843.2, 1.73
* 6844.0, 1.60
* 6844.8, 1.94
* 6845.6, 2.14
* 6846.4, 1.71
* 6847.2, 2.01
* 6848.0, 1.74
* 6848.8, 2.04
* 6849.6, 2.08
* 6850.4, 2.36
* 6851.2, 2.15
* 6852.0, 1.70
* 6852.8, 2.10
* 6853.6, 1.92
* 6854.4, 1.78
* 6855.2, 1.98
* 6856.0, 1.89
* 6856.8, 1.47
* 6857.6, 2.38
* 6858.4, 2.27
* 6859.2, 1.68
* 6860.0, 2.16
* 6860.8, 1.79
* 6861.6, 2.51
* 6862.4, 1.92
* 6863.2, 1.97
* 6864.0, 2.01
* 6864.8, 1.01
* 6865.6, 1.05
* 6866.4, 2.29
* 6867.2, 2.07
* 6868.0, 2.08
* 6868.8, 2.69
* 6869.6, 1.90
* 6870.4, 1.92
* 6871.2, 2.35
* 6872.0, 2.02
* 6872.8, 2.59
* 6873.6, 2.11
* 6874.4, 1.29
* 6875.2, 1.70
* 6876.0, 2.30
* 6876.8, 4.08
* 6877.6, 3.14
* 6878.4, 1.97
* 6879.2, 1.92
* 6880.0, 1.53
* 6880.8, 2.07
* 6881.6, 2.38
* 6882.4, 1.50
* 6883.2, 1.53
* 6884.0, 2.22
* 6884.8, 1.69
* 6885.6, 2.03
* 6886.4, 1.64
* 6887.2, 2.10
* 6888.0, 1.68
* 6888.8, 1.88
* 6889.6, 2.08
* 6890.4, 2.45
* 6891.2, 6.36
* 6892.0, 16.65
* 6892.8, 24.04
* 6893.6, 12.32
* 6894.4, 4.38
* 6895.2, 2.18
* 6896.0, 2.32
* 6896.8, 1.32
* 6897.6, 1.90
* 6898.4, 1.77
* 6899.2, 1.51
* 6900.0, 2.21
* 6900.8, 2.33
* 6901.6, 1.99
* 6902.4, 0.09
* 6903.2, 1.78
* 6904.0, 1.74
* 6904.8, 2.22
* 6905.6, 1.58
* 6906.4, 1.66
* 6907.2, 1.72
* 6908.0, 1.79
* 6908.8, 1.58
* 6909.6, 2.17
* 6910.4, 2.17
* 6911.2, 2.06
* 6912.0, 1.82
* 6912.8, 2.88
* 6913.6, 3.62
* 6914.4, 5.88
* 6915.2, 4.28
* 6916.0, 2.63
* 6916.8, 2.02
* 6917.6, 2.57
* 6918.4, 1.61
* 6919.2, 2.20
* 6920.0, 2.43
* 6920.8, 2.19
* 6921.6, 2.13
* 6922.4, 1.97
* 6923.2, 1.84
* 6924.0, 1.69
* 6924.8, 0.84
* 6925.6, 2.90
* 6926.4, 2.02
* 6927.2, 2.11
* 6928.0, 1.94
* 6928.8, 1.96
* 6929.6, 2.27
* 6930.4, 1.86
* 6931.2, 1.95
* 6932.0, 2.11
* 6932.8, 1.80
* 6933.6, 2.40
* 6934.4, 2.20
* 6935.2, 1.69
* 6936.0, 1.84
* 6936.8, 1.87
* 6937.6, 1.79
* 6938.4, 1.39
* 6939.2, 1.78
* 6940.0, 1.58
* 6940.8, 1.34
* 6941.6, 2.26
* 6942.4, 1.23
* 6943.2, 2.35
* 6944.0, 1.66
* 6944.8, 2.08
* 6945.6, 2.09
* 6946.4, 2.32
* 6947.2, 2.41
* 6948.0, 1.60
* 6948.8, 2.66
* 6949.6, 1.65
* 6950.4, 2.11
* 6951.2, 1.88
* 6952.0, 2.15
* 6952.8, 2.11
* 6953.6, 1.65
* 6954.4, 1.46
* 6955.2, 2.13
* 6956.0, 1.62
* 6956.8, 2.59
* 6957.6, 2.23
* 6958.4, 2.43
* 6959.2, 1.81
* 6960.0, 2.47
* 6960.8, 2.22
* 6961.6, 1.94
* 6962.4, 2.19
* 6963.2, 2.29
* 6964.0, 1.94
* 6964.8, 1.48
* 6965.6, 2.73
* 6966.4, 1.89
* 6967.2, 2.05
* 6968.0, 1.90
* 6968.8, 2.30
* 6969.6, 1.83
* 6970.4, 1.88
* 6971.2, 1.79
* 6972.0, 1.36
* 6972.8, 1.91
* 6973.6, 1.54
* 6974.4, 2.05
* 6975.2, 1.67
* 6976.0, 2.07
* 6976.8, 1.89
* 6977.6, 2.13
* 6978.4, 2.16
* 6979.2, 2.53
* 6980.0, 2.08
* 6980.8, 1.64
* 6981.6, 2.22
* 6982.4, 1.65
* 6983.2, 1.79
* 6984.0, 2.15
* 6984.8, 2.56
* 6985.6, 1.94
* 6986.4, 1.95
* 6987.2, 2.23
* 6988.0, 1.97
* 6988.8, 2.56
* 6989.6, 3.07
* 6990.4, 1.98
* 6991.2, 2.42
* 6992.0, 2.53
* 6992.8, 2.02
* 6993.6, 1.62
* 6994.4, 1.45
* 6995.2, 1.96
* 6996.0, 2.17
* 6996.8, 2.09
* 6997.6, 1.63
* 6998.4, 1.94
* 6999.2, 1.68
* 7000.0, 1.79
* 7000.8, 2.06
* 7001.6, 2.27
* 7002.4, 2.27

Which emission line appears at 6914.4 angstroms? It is [N II]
